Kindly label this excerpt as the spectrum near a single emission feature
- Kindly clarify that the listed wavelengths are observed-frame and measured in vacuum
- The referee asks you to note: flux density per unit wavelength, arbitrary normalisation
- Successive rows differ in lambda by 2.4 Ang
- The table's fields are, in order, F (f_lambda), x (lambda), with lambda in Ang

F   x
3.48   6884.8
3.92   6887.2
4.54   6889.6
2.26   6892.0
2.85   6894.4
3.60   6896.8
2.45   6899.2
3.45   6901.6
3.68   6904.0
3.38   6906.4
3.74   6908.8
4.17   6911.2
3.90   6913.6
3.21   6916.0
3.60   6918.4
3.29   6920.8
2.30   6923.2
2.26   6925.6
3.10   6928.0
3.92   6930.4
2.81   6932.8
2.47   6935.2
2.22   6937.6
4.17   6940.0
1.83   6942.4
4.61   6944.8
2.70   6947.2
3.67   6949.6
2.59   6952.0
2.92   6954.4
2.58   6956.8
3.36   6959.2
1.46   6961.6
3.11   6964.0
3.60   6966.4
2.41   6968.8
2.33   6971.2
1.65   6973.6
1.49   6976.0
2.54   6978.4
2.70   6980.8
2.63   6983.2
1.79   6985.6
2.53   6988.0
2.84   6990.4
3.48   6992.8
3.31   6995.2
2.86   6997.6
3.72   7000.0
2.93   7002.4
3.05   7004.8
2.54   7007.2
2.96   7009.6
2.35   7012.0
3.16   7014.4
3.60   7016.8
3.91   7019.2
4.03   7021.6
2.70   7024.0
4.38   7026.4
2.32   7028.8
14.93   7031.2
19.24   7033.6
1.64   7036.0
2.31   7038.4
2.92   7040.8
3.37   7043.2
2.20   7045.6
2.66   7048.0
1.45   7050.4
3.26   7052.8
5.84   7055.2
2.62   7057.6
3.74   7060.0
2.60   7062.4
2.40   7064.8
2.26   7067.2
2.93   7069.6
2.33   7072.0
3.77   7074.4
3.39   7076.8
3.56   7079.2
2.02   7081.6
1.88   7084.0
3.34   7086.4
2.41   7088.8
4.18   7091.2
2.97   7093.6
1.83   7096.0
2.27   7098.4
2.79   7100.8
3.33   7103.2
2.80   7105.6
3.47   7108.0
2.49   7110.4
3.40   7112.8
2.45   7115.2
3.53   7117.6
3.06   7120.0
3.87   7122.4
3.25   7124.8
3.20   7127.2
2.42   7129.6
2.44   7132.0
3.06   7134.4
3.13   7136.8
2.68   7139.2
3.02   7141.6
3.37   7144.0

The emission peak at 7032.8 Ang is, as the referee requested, Halpha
